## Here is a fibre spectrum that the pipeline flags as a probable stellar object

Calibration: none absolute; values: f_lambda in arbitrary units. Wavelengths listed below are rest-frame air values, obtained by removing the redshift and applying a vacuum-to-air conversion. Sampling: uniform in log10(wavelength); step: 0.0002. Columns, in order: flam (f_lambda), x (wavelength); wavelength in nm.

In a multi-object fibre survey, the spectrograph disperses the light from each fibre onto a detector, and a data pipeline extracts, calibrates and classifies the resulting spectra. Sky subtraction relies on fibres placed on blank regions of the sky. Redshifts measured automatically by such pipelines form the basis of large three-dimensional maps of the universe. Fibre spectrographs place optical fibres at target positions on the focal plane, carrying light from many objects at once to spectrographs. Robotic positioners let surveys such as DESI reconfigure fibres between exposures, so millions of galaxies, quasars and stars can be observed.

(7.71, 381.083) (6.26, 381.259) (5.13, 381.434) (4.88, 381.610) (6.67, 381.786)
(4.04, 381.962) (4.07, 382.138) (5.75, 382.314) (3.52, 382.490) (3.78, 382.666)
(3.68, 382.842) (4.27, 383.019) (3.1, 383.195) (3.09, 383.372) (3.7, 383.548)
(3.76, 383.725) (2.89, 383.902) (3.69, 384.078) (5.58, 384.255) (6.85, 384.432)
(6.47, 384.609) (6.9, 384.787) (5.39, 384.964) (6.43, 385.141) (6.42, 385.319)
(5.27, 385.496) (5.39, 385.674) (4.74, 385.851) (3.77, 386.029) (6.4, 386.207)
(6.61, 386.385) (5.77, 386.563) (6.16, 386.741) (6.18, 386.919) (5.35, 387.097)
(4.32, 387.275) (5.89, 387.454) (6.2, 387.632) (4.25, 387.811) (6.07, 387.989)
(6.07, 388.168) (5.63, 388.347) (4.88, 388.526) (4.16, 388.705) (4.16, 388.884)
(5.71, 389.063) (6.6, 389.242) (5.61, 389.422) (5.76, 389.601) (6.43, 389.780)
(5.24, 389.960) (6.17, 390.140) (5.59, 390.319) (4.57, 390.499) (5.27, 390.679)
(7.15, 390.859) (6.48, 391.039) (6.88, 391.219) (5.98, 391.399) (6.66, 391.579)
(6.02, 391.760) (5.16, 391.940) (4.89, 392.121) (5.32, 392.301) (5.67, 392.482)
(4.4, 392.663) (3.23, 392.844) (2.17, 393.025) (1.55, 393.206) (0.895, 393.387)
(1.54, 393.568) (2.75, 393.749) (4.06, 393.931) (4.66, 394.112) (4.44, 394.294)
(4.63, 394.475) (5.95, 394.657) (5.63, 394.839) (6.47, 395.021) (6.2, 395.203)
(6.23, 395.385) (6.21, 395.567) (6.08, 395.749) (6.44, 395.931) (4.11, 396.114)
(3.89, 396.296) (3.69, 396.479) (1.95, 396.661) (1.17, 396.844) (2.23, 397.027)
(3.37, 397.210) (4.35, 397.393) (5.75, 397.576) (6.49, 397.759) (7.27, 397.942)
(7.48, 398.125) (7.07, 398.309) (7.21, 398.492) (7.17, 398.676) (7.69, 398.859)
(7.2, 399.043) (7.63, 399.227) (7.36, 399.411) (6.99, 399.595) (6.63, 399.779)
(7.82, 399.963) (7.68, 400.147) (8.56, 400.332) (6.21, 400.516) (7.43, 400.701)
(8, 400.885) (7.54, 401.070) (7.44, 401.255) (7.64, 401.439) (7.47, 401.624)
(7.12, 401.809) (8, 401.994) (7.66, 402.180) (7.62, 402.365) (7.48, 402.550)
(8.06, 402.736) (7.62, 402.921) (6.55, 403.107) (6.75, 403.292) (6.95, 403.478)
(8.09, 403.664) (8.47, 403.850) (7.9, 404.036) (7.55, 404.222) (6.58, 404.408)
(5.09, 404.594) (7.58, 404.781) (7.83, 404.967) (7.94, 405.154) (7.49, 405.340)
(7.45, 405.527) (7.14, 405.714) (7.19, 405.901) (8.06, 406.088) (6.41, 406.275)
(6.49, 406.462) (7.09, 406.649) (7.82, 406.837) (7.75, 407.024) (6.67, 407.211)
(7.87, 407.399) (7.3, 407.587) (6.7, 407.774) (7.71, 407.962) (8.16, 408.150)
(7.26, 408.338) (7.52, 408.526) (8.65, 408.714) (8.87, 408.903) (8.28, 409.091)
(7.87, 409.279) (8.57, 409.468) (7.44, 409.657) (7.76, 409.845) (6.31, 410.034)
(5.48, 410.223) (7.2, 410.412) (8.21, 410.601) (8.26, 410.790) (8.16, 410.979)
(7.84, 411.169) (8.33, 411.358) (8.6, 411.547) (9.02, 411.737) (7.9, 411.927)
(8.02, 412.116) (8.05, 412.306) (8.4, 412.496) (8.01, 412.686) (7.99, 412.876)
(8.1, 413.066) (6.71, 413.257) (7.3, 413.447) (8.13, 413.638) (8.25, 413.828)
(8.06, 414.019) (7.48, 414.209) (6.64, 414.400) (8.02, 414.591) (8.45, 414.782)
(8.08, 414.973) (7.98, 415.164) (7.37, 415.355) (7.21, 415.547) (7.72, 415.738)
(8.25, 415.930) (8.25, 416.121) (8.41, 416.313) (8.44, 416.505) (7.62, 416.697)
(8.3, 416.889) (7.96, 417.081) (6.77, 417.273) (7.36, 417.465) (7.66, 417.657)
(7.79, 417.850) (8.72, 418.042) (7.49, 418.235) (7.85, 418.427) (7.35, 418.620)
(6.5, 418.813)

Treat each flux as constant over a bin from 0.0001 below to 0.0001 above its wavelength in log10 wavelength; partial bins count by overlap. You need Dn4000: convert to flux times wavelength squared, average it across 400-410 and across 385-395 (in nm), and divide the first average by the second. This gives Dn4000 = 1.57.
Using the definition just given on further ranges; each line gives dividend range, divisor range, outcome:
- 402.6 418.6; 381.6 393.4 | 1.68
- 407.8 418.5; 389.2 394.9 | 1.78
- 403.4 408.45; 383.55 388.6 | 1.49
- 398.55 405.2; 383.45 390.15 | 1.47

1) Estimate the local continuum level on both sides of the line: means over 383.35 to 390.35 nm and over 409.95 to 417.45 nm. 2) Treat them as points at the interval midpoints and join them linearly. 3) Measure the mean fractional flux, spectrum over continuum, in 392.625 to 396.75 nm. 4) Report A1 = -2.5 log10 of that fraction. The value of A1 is 0.40 mag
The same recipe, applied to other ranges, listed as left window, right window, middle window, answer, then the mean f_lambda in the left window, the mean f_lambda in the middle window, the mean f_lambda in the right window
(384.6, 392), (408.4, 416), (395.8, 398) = 0.469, 5.71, 4.21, 7.86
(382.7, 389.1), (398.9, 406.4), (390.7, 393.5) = 0.227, 5.13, 4.81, 7.4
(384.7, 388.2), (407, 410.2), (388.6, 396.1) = 0.212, 5.67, 5.09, 7.64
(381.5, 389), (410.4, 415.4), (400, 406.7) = -0.068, 5.06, 7.4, 7.97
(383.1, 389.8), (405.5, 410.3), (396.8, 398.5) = 0.221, 5.3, 5.26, 7.46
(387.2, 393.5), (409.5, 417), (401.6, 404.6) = -0.118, 5.16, 7.41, 7.85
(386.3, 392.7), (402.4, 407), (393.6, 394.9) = 0.363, 5.66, 4.43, 7.33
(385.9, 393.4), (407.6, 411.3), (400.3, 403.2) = -0.113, 5.31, 7.5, 7.7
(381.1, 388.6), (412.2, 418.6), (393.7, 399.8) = 0.135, 5.15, 5.49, 7.84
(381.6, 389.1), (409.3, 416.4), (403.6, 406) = -0.057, 5.07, 7.4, 7.84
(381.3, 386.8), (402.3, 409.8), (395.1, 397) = 0.364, 4.98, 4.53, 7.5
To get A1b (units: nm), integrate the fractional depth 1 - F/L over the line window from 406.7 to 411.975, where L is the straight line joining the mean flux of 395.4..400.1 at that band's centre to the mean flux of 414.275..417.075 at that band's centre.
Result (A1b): -0.45 nm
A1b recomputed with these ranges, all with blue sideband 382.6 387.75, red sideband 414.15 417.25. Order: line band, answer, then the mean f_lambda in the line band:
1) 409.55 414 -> -0.18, 7.81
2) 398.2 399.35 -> -0.18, 7.33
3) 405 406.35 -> -0.09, 7.41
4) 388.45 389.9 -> 0.02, 5.42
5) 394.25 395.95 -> 0.05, 5.84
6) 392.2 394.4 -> 0.92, 3.41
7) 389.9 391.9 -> -0.13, 5.99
